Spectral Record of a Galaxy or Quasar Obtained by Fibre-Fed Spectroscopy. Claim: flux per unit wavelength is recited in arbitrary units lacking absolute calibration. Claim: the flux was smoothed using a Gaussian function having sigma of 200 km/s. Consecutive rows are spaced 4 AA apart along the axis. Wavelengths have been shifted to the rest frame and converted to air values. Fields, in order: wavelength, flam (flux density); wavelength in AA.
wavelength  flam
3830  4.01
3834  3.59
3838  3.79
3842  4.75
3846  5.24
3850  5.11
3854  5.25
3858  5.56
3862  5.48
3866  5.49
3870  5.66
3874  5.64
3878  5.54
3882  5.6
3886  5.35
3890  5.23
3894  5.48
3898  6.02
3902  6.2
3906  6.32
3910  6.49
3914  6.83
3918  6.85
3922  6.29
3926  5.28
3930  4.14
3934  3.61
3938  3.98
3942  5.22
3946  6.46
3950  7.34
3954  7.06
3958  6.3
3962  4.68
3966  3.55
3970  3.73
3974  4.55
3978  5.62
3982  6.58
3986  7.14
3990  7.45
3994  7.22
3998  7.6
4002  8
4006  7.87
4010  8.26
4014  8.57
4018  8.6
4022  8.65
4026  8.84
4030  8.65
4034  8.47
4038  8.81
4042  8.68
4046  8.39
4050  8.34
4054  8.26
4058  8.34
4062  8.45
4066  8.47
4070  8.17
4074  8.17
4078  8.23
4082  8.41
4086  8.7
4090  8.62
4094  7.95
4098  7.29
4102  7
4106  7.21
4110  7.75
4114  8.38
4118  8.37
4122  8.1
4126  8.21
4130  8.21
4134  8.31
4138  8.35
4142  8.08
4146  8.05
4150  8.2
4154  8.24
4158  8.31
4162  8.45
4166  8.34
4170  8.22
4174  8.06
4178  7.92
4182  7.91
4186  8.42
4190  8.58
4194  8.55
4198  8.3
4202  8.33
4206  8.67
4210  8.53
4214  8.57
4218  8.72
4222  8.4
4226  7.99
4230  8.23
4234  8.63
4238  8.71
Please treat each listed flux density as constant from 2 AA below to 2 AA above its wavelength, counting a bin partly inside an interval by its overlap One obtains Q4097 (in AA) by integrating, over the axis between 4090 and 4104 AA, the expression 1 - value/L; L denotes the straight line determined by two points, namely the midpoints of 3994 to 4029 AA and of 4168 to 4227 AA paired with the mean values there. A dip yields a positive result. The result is 1.20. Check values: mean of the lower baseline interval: 8.25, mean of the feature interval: 7.59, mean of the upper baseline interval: 8.35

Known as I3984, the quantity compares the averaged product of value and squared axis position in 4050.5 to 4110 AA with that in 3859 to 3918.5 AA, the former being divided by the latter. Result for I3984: 1.52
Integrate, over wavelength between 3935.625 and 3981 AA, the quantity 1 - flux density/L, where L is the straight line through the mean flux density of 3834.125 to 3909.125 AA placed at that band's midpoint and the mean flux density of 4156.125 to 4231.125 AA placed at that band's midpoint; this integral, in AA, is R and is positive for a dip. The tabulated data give 6.3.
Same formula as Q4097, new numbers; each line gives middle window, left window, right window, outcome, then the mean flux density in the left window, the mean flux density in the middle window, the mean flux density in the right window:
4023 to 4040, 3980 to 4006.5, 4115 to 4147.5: -2.40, 7.38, 8.69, 8.22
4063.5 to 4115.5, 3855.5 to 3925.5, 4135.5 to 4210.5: -3.19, 5.87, 8.03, 8.29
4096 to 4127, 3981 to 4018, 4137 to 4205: 1.14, 7.71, 7.78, 8.26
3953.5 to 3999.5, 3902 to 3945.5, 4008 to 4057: 7.42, 5.57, 5.9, 8.54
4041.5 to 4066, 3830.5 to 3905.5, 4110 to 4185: -4.02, 5.27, 8.4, 8.2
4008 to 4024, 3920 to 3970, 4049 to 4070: -2.99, 5.26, 8.52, 8.35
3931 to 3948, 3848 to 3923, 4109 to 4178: 4.14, 5.8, 4.78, 8.21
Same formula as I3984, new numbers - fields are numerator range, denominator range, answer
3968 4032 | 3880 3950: 1.36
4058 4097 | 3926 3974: 1.75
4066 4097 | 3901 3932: 1.49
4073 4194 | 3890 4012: 1.47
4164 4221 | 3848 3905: 1.76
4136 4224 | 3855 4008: 1.60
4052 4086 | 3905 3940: 1.63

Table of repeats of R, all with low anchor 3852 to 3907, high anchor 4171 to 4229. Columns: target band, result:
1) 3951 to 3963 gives 0.07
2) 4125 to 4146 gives -1.12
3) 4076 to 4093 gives -2.52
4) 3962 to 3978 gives 5.37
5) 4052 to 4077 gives -3.87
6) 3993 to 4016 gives -4.36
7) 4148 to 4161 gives -0.49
